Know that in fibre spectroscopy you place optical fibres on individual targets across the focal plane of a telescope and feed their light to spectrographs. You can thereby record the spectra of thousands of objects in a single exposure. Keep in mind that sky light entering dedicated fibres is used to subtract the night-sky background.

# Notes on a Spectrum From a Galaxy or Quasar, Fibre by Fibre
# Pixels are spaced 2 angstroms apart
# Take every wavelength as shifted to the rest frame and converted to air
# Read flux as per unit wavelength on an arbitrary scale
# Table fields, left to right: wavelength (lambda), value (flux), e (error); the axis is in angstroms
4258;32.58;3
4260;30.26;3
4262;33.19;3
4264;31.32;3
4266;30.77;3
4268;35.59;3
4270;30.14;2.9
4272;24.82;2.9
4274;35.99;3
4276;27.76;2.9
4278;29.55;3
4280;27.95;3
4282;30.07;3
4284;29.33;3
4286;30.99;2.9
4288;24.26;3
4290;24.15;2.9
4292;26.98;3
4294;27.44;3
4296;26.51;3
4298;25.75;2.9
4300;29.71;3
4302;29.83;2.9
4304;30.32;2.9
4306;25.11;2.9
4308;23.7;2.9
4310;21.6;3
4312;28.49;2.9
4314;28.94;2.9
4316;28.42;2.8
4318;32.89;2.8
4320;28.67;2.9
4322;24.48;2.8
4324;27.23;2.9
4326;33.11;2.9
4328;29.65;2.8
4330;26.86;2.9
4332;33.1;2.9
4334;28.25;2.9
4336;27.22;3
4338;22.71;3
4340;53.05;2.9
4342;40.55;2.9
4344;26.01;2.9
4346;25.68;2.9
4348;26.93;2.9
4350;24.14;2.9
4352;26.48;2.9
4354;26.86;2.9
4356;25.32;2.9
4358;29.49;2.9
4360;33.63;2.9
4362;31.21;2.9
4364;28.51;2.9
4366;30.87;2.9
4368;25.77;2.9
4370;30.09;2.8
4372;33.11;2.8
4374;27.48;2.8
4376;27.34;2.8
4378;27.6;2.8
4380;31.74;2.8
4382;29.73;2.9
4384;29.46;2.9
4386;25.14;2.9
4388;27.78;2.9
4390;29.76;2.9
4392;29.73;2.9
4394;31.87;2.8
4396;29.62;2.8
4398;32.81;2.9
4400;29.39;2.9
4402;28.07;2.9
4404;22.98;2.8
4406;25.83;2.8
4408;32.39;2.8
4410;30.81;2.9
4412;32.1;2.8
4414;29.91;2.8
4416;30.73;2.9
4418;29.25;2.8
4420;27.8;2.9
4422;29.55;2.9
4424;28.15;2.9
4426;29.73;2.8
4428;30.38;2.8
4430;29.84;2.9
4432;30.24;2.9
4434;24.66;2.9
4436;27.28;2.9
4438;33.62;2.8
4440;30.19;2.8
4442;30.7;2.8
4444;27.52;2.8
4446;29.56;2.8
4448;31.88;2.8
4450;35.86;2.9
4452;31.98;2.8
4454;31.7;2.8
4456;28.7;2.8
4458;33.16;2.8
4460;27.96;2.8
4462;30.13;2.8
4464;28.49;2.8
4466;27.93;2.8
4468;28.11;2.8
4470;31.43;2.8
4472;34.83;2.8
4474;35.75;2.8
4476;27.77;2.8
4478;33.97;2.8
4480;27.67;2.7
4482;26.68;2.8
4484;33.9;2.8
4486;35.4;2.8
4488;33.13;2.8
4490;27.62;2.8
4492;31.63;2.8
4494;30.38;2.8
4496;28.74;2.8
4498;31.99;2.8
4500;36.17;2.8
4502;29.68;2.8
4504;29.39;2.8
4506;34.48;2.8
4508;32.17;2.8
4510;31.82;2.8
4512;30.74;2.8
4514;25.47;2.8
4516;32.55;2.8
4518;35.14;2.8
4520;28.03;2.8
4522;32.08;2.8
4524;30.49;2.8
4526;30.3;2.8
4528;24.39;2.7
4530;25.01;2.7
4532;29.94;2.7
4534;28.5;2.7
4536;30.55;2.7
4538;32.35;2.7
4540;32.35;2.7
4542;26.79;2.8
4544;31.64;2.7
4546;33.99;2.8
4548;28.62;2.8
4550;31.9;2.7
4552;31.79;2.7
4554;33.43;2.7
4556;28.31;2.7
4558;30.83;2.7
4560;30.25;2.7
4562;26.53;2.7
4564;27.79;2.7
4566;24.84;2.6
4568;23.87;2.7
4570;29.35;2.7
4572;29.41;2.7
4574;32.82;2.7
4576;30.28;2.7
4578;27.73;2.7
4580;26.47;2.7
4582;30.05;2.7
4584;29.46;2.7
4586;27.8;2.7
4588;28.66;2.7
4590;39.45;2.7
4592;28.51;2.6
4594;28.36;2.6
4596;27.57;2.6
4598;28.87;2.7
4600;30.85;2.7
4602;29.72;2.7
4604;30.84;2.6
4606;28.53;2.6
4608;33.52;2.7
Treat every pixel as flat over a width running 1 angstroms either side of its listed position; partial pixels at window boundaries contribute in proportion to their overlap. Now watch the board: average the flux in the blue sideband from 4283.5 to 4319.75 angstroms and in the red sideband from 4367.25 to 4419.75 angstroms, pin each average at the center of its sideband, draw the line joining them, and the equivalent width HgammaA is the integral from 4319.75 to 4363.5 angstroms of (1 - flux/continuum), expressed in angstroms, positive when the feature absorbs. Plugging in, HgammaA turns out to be -2.1 angstroms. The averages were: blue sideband 27.5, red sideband 29.2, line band 29.6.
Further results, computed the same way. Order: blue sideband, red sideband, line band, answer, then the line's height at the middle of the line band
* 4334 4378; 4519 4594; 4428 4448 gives 0.06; 29.6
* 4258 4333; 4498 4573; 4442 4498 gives -2.09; 29.7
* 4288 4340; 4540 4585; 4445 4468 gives -1.36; 28.9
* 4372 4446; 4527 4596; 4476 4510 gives -2.29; 29.4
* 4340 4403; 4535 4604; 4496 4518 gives -1.35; 29.7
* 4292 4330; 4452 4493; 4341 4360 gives 0.21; 28.6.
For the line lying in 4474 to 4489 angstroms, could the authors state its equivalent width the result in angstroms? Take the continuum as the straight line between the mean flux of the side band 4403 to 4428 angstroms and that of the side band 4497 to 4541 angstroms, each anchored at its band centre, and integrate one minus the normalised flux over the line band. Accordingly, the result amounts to -0.71 angstroms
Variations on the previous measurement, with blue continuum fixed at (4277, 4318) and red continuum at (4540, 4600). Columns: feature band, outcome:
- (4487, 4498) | -0.6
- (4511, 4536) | -0.2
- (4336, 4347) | -2.0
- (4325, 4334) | -0.8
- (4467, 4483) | -1.1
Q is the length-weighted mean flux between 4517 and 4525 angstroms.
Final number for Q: 31.4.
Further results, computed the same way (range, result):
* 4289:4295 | 26.2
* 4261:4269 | 32.7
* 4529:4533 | 27.5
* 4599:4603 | 30.3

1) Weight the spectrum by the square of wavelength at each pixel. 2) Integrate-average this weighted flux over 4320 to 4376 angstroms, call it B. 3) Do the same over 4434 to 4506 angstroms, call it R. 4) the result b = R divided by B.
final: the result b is 1.1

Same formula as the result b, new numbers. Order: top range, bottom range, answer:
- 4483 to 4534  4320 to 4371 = 1.12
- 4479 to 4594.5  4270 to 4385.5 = 1.15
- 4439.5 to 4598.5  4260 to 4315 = 1.18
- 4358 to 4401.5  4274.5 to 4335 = 1.09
